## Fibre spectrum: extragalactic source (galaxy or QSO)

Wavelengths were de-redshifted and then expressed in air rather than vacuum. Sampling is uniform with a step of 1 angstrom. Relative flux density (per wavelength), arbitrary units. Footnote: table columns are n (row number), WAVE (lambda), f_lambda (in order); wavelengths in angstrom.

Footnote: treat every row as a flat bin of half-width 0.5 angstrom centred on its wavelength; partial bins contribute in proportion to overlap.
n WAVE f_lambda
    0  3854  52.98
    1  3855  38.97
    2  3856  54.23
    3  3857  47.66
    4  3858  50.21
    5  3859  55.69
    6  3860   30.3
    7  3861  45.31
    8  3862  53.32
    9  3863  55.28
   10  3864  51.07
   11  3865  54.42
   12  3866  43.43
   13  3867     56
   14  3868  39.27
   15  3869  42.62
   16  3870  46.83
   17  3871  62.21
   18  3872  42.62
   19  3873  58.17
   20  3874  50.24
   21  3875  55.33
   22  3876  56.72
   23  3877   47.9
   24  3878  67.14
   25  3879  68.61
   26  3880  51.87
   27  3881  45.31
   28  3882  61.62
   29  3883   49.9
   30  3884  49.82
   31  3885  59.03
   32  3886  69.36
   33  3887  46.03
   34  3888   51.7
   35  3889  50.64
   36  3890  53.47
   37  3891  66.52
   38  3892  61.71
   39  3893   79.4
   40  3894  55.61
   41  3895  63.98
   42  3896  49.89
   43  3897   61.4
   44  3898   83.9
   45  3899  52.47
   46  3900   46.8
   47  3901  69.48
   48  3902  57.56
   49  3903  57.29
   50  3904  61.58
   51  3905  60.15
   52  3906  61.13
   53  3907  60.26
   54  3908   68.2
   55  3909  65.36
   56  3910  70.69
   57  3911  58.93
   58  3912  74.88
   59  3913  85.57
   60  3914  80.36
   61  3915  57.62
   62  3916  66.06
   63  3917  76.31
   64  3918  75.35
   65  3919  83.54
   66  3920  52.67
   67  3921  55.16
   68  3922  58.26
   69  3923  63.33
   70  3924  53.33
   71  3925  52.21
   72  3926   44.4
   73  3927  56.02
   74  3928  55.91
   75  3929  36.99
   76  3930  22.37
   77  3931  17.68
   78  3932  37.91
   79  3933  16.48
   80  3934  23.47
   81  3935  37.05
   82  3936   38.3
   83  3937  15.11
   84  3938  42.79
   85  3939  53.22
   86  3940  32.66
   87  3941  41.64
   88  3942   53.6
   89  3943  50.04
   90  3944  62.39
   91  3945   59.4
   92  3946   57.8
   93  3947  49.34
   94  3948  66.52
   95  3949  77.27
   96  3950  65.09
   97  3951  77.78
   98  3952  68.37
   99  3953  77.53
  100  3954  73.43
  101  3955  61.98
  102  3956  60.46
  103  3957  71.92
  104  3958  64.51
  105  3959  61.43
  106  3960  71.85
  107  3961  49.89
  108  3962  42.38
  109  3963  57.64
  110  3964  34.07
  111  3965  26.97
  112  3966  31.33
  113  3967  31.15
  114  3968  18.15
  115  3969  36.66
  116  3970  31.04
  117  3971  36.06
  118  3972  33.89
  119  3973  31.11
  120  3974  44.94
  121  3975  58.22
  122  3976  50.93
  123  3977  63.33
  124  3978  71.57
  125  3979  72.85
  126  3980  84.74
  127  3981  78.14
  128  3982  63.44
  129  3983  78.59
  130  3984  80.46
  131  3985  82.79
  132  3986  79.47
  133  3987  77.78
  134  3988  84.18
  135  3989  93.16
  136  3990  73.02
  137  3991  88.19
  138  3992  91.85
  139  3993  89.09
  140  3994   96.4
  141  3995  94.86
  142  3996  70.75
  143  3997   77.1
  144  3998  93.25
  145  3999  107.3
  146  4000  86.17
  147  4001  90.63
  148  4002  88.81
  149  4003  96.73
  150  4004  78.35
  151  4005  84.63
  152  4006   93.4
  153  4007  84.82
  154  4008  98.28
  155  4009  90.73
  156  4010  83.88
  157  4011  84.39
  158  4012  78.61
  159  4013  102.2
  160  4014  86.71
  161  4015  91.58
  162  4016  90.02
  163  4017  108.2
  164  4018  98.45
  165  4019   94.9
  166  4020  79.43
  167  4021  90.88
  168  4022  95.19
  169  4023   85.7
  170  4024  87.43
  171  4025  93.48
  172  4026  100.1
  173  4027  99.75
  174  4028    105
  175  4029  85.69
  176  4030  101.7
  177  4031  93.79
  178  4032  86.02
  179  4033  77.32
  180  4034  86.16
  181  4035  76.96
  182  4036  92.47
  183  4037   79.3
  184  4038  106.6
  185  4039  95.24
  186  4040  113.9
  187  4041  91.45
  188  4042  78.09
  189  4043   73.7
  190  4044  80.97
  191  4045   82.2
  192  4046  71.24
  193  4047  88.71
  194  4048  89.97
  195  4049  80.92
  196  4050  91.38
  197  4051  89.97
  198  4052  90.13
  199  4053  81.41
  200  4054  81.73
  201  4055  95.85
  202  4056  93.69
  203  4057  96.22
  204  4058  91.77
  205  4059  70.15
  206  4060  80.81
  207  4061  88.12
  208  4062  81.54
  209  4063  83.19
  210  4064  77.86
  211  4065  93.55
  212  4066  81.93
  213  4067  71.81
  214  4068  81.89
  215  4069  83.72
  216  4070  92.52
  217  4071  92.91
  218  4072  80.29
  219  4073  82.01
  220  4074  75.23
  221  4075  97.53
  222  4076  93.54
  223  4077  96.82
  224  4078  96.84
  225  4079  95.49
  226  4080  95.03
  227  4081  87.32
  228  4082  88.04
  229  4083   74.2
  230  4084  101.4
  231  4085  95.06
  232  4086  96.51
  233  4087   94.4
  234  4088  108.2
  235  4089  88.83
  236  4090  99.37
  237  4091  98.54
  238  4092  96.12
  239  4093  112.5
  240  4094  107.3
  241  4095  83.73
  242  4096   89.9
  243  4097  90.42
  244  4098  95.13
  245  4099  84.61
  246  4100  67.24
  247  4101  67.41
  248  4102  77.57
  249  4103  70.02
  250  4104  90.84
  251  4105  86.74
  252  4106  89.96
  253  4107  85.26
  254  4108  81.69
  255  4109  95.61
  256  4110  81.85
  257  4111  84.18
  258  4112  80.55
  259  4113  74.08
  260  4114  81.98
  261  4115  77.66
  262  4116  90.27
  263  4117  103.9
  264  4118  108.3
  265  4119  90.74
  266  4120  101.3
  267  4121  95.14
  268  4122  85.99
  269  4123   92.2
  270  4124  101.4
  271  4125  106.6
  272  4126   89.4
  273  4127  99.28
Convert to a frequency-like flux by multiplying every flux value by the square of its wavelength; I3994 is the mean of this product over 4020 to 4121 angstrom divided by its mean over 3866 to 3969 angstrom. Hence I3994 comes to 1.74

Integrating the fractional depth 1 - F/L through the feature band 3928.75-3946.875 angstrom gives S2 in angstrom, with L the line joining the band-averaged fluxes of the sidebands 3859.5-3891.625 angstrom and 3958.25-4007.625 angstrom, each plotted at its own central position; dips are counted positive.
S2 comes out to 6.7 angstrom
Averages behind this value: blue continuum 52.6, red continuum 68.3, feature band 39.1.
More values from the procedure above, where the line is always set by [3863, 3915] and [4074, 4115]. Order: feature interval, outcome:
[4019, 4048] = -3.4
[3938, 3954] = 1.8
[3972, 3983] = 1.6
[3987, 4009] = -4.0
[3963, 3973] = 5.4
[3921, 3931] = 2.5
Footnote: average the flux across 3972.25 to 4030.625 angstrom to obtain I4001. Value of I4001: 84.5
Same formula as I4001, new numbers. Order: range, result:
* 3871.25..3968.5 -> 55.4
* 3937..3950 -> 52.8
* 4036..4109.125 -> 88.2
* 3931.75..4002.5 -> 61.2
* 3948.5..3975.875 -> 51.7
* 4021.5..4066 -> 88.3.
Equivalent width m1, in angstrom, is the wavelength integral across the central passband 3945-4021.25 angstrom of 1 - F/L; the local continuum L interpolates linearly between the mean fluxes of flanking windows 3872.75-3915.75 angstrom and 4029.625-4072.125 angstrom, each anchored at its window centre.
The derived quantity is 3.7 angstrom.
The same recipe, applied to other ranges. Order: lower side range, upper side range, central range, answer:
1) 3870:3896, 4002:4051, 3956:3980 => 8.7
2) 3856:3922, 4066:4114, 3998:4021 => -4.4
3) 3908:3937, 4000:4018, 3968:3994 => 4.1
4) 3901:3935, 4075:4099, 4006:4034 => -4.2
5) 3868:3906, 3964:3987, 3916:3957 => 1.7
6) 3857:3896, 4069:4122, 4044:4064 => -0.6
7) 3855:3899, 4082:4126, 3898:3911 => -0.7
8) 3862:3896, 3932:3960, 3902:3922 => -4.4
